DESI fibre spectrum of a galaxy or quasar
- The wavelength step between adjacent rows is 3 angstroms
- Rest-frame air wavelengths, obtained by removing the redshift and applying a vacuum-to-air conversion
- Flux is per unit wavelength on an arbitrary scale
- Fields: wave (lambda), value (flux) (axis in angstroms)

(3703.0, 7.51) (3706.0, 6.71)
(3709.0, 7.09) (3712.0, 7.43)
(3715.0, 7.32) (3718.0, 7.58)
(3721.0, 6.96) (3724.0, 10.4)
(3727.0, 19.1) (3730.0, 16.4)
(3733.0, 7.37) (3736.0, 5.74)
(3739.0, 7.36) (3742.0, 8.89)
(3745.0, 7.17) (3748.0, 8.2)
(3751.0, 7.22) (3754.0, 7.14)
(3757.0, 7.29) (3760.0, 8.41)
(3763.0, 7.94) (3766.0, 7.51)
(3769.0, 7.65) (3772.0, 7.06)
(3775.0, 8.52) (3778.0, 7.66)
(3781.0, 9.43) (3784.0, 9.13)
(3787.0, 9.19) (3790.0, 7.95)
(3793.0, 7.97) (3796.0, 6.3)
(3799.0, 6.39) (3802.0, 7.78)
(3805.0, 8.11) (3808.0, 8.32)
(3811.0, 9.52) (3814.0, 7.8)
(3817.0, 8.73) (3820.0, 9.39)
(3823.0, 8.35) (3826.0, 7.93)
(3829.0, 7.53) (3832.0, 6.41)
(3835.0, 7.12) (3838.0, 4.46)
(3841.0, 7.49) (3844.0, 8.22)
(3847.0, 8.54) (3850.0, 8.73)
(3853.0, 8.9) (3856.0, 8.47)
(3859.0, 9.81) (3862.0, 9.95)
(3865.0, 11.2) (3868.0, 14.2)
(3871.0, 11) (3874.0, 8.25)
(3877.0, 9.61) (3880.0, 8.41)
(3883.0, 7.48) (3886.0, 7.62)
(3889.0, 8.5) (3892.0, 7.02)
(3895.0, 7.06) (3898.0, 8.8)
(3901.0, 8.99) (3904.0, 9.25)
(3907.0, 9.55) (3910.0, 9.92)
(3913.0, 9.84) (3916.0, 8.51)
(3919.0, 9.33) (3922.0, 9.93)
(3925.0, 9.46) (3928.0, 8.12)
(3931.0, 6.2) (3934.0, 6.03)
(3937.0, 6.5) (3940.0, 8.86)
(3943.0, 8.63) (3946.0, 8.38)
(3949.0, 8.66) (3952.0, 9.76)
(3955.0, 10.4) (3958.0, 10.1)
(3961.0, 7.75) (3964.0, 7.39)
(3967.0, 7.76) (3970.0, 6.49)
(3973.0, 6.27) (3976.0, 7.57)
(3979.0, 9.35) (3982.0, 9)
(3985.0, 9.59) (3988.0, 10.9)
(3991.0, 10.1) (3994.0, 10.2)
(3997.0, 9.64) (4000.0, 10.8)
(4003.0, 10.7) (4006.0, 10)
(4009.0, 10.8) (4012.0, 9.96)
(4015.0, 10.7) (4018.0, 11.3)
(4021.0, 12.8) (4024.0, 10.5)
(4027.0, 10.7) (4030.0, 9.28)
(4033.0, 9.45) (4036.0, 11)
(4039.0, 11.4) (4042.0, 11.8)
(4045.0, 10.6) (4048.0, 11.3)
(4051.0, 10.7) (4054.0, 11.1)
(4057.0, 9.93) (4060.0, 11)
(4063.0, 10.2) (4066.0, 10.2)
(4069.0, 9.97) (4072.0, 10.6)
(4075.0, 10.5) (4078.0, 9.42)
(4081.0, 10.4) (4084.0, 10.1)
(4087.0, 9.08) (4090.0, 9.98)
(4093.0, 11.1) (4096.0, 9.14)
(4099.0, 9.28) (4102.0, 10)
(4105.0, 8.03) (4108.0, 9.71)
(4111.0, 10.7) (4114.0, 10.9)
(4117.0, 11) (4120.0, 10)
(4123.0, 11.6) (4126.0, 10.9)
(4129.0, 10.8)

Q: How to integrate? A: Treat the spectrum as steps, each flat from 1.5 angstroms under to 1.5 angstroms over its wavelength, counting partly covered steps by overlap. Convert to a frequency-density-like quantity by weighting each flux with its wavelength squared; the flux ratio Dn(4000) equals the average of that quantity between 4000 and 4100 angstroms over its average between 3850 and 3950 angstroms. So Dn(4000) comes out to 1.27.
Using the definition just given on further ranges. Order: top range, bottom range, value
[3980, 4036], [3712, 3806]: 1.40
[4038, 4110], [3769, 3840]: 1.49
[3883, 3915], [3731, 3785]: 1.18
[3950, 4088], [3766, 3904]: 1.31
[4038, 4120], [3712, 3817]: 1.43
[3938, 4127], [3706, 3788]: 1.35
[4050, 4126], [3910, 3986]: 1.30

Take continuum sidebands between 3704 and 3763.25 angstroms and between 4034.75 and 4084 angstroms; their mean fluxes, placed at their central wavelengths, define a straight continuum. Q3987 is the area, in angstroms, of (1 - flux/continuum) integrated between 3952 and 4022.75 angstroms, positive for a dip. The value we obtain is 4.3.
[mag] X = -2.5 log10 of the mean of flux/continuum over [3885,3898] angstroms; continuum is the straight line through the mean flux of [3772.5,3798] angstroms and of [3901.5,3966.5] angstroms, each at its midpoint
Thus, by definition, 0.11 mag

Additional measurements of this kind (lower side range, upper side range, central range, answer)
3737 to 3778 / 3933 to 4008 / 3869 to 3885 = -0.09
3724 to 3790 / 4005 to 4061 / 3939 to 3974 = 0.21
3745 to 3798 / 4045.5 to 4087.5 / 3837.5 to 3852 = 0.10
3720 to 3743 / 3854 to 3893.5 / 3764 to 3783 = 0.25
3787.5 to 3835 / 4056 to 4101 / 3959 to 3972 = 0.23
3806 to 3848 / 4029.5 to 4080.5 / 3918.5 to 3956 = 0.09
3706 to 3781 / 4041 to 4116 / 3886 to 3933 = 0.08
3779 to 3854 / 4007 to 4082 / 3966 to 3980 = 0.30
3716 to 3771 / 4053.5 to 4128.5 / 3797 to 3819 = 0.12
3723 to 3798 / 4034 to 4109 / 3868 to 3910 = 0.06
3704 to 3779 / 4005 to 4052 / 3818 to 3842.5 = 0.23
